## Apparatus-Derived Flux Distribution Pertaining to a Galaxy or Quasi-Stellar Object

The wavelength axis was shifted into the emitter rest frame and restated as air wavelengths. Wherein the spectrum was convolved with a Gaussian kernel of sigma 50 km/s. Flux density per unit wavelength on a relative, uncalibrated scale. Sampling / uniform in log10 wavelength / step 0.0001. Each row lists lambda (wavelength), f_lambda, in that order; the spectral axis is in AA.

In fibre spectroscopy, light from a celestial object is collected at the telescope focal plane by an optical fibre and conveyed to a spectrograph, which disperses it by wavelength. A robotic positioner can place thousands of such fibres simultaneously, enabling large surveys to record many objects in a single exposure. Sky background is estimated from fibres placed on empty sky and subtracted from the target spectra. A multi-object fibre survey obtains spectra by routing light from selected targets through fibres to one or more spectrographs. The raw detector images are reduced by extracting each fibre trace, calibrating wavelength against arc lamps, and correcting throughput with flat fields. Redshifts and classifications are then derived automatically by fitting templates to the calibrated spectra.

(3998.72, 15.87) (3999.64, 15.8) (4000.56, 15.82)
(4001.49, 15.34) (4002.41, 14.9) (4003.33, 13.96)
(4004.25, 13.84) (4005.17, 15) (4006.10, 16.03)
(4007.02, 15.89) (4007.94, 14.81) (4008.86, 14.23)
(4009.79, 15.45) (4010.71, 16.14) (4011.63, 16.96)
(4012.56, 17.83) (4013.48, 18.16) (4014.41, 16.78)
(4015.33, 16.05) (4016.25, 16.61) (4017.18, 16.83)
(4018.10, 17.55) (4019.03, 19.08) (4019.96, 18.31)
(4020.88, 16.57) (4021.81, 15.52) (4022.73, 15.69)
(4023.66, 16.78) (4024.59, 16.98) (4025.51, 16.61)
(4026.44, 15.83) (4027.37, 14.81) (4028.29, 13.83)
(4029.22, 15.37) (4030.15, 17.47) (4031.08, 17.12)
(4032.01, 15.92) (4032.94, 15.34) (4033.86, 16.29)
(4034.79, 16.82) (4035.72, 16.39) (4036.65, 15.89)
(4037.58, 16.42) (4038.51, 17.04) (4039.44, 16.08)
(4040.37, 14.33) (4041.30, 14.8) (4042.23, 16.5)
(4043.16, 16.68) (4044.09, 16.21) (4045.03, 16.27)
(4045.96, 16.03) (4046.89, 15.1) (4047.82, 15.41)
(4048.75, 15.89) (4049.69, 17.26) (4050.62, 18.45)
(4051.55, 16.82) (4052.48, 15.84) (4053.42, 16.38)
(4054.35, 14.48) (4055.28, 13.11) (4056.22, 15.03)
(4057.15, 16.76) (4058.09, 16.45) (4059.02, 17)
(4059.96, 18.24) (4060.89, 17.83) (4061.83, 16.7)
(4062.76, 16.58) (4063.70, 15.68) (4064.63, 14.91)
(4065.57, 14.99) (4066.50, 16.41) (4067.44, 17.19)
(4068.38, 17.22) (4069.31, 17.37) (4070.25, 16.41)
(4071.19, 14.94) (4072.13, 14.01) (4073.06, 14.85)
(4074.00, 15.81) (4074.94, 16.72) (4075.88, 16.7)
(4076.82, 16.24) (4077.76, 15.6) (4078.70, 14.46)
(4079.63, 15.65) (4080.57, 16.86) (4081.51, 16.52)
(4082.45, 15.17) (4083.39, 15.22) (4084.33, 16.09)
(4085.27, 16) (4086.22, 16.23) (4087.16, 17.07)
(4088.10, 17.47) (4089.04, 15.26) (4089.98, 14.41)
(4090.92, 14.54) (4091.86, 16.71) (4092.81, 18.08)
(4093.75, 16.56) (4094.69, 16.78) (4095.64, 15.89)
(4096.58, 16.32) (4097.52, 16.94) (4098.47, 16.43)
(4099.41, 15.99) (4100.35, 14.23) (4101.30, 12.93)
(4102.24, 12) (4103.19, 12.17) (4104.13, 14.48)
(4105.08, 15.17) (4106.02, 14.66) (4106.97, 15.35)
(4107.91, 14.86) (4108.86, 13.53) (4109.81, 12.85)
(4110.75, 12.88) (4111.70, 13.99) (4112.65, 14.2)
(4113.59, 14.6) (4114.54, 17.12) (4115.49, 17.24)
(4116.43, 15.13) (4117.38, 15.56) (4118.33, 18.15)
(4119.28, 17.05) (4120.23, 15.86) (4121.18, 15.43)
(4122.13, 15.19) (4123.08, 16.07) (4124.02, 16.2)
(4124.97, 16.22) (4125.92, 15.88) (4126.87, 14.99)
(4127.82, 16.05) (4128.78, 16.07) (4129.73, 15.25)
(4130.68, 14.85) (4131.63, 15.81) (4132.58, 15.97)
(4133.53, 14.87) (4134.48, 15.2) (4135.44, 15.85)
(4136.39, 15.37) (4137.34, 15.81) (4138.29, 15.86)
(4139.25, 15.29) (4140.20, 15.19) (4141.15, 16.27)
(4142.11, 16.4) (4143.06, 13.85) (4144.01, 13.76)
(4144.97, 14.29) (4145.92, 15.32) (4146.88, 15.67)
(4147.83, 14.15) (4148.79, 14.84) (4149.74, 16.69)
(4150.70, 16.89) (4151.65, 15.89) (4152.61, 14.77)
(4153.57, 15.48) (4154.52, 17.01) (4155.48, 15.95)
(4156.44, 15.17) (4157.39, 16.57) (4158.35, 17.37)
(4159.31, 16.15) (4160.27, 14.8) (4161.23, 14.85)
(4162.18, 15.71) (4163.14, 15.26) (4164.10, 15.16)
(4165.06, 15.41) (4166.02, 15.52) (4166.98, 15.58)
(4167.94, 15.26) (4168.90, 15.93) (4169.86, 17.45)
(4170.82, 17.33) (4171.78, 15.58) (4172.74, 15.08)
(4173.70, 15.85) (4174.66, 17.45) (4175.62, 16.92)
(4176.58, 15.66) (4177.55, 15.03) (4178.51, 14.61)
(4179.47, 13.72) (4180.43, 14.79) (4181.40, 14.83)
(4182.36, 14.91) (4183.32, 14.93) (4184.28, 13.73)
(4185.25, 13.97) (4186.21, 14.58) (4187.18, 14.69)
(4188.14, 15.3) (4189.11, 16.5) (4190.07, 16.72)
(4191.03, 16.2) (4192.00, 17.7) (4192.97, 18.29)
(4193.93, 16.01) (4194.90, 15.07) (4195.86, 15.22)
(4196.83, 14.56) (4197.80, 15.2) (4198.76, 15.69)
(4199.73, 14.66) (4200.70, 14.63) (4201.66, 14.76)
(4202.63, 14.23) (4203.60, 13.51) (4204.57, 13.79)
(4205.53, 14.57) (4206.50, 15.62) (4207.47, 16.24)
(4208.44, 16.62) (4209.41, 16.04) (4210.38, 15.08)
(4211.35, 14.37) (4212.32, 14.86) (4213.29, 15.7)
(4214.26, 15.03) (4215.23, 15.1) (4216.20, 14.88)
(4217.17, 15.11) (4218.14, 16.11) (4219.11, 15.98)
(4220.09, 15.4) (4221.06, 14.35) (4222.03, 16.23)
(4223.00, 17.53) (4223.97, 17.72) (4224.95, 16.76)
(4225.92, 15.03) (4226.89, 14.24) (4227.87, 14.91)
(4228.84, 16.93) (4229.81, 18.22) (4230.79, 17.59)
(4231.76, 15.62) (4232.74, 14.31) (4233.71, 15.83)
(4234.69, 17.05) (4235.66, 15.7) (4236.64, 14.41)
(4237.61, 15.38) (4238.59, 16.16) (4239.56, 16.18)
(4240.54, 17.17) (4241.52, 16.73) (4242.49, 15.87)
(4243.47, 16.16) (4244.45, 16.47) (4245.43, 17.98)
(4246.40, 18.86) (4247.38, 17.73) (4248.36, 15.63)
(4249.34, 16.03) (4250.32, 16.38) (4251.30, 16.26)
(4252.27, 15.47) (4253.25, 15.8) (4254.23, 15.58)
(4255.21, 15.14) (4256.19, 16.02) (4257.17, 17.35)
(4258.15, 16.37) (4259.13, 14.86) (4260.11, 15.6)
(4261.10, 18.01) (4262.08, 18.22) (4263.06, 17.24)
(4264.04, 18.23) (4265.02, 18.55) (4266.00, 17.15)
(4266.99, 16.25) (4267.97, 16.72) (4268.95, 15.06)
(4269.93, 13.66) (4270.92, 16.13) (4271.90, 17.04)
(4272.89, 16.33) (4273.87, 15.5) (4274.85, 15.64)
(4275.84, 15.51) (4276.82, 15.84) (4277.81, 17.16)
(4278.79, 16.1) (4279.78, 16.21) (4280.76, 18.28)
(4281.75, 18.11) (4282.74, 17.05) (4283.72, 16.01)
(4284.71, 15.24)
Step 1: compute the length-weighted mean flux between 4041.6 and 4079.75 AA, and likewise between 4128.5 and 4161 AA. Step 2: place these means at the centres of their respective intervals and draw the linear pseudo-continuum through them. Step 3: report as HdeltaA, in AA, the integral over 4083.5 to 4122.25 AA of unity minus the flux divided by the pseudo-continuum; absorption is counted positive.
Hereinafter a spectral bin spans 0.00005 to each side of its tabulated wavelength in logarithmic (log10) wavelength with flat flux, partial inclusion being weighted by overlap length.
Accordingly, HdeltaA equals 1.0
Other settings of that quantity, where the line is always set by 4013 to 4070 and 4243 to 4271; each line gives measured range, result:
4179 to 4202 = 1.65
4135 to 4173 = 1.86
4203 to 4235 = 1.65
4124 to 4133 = 0.39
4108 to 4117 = 0.96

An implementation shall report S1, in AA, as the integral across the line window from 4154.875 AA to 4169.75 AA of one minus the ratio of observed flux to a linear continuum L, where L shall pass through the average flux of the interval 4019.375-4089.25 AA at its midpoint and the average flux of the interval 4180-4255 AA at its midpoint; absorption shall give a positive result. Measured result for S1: 0.1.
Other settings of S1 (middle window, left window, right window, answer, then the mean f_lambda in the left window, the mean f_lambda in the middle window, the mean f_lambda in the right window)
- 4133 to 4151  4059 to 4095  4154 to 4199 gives 0.6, 16.2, 15.3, 15.6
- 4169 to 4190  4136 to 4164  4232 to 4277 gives 0.4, 15.5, 15.4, 16.3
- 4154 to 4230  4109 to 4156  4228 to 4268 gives 2.1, 15.5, 15.6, 16.5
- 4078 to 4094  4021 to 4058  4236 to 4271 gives 0.1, 16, 16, 16.4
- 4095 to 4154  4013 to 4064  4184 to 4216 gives 1.8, 16.3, 15.3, 15.3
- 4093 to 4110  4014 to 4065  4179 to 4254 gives 1.2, 16.3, 14.9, 15.7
